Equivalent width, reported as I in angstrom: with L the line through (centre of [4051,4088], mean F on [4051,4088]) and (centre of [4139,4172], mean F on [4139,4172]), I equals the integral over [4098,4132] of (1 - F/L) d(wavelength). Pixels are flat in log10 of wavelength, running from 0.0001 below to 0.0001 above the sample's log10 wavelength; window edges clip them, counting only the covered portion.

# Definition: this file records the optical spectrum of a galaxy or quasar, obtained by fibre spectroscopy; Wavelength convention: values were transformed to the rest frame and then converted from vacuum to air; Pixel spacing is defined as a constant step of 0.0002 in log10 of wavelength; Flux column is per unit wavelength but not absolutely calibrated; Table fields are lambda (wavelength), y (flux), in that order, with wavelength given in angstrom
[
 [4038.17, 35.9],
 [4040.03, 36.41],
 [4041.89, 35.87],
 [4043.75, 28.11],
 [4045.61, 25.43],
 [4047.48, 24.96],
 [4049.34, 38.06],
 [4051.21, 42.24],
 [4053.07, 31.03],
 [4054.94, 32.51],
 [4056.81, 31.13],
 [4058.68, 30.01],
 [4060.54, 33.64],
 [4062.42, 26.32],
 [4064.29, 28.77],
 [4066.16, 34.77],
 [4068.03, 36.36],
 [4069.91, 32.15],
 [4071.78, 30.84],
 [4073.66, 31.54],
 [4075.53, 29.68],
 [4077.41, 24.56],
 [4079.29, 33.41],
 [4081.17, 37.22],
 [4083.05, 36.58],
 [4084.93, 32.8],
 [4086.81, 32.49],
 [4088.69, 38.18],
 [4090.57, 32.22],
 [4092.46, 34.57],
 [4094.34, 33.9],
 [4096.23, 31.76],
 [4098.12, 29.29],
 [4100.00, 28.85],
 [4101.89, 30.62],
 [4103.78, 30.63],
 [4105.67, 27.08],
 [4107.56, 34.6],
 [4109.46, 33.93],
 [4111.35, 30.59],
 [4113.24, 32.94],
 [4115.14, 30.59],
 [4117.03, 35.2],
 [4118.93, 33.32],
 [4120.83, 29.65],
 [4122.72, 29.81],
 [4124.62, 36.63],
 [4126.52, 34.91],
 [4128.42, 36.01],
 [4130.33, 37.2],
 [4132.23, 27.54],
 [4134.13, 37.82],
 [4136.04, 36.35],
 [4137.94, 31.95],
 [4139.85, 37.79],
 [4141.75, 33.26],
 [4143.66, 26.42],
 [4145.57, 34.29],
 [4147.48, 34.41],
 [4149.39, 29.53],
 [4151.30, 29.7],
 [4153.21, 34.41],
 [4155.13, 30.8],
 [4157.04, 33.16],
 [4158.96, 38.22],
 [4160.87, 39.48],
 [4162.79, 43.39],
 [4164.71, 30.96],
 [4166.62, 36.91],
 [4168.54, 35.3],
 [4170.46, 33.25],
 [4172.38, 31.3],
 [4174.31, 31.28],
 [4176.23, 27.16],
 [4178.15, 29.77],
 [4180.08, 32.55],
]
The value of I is 1.0 angstrom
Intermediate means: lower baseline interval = 32.3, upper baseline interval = 34.1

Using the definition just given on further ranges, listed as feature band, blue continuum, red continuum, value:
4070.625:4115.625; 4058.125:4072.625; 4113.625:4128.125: 0.4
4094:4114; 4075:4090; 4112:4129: 1.2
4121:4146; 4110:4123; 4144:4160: -1.0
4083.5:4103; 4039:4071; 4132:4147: 0.1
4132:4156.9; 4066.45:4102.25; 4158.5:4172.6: 1.8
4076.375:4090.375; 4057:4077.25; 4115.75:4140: -0.7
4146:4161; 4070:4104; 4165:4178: -0.5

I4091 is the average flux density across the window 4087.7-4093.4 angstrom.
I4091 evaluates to 35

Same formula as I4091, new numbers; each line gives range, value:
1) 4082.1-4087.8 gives 34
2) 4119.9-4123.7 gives 29.8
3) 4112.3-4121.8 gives 32.3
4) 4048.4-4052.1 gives 40.1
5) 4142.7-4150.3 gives 31.2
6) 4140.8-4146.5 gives 31.3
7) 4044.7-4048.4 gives 25.2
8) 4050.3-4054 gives 36.7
